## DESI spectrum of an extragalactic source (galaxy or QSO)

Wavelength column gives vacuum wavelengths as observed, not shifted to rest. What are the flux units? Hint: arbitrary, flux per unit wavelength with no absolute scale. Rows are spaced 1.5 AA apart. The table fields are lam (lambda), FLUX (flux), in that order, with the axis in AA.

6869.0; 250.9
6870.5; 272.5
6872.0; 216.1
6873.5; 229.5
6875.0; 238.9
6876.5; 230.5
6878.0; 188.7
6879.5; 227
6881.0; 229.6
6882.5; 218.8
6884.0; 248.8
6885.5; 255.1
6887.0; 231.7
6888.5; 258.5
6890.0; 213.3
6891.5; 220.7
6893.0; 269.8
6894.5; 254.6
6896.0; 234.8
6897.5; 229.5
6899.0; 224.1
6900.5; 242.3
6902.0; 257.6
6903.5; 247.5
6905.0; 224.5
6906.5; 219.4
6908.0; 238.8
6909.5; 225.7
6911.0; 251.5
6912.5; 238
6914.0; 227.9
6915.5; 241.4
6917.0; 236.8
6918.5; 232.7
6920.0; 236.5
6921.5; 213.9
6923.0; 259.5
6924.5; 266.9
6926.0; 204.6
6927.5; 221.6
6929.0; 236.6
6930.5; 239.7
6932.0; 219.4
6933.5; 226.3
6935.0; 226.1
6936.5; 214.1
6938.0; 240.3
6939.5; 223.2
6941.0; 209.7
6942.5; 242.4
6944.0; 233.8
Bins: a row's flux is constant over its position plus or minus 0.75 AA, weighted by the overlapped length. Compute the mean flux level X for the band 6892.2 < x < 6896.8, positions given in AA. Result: 252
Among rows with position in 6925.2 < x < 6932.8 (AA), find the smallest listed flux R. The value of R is 204.6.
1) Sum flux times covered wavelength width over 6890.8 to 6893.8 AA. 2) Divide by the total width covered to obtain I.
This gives 246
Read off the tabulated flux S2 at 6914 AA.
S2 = 227.9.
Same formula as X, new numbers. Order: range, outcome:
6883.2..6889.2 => 248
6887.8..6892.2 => 231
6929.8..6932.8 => 229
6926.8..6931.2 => 233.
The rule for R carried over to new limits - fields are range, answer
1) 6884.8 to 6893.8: 213.3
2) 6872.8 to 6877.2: 229.5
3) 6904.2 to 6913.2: 219.4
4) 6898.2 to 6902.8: 224.1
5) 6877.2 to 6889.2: 188.7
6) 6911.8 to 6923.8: 213.9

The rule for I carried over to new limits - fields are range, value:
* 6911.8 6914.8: 233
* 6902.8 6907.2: 230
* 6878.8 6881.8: 228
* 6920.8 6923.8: 238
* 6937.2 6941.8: 224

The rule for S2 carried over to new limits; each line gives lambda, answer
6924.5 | 266.9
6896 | 234.8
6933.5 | 226.3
